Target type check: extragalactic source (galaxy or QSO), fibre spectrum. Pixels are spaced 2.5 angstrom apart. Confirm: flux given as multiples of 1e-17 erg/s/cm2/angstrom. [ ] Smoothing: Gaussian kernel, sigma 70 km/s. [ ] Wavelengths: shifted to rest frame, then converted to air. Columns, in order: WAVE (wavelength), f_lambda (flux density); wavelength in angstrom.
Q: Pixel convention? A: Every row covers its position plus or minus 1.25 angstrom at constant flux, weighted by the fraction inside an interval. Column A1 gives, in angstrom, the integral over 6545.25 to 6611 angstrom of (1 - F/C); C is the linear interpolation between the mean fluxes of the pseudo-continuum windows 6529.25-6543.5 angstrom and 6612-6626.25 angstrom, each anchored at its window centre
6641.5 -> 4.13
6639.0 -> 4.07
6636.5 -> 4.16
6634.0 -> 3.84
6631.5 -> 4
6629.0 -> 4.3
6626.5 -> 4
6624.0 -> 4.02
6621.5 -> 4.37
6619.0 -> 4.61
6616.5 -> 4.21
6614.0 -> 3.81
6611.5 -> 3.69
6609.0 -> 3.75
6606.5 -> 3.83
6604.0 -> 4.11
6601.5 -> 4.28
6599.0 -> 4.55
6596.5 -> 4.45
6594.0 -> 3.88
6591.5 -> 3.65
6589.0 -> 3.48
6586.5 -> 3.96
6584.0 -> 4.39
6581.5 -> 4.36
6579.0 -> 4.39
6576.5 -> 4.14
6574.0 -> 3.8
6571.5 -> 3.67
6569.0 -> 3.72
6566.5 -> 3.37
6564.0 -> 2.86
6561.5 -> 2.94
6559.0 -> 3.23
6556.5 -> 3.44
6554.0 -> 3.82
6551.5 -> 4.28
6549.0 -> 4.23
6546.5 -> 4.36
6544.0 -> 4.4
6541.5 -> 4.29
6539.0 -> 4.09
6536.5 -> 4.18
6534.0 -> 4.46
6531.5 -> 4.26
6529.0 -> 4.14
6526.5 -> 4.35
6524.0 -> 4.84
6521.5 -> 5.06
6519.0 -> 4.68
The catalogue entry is 5.1 angstrom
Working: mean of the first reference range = 4.26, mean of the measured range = 3.88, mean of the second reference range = 4.16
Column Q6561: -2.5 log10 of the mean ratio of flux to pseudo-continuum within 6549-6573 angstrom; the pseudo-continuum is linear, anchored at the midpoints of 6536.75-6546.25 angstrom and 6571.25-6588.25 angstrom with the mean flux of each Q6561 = 0.19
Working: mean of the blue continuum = 4.26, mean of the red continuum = 4.11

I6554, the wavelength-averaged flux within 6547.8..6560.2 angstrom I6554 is 3.8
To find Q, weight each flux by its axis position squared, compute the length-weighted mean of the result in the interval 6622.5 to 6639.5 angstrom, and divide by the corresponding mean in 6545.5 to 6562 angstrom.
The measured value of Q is 1.1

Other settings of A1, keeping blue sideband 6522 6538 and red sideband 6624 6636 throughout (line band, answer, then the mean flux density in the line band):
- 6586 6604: 0.5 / 4.04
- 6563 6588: 2.1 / 3.87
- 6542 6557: 0.7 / 4.13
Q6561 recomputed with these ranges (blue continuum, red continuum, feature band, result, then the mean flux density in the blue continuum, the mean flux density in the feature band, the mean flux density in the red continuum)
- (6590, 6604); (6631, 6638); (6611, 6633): -0.020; 4.15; 4.12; 4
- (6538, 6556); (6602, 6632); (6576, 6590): -0.002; 4.18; 4.13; 4.07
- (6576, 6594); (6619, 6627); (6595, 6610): -0.012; 4.04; 4.16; 4.22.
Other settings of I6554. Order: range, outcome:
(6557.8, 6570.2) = 3.22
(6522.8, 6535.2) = 4.41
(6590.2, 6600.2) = 4.13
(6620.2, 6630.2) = 4.17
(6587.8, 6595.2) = 3.67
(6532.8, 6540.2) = 4.24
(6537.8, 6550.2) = 4.27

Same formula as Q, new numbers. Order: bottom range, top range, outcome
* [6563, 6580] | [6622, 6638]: 1.12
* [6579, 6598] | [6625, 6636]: 1.01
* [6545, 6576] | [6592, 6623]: 1.14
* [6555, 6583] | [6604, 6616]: 1.07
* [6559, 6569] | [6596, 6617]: 1.30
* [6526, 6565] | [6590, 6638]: 1.05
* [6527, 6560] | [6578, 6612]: 1.01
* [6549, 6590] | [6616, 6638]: 1.13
